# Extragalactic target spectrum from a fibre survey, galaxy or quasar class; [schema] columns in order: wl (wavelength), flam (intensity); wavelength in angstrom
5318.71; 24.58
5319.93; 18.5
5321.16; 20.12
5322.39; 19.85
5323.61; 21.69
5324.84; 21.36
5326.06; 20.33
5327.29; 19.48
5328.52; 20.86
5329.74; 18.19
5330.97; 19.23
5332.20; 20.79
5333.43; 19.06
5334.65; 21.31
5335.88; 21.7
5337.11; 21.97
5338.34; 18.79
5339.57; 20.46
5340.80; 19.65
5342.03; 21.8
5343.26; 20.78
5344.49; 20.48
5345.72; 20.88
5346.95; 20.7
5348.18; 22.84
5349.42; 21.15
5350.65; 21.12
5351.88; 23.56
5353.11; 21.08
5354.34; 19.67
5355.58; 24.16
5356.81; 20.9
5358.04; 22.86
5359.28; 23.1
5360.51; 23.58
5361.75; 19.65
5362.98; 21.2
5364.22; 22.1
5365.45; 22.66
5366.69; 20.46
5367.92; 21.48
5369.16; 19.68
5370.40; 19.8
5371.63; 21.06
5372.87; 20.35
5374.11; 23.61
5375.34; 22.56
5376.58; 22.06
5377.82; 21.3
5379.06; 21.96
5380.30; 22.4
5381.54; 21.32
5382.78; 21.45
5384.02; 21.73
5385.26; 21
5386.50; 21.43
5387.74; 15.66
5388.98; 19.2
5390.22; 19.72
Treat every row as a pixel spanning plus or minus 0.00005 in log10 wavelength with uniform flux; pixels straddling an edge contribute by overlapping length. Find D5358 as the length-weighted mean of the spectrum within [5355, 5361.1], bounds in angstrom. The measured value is 22.9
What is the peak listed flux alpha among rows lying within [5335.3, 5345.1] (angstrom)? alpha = 21.97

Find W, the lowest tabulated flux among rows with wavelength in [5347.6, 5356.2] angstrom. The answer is 19.67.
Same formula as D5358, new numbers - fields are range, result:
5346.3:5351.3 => 21.5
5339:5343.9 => 20.7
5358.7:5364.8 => 21.9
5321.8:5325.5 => 21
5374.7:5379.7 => 22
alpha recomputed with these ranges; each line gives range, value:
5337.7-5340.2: 20.46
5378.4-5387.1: 22.4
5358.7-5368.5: 23.58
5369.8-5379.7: 23.61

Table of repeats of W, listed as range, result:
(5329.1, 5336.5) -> 18.19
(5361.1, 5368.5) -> 19.65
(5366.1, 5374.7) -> 19.68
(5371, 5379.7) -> 20.35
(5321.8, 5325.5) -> 19.85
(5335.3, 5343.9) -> 18.79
